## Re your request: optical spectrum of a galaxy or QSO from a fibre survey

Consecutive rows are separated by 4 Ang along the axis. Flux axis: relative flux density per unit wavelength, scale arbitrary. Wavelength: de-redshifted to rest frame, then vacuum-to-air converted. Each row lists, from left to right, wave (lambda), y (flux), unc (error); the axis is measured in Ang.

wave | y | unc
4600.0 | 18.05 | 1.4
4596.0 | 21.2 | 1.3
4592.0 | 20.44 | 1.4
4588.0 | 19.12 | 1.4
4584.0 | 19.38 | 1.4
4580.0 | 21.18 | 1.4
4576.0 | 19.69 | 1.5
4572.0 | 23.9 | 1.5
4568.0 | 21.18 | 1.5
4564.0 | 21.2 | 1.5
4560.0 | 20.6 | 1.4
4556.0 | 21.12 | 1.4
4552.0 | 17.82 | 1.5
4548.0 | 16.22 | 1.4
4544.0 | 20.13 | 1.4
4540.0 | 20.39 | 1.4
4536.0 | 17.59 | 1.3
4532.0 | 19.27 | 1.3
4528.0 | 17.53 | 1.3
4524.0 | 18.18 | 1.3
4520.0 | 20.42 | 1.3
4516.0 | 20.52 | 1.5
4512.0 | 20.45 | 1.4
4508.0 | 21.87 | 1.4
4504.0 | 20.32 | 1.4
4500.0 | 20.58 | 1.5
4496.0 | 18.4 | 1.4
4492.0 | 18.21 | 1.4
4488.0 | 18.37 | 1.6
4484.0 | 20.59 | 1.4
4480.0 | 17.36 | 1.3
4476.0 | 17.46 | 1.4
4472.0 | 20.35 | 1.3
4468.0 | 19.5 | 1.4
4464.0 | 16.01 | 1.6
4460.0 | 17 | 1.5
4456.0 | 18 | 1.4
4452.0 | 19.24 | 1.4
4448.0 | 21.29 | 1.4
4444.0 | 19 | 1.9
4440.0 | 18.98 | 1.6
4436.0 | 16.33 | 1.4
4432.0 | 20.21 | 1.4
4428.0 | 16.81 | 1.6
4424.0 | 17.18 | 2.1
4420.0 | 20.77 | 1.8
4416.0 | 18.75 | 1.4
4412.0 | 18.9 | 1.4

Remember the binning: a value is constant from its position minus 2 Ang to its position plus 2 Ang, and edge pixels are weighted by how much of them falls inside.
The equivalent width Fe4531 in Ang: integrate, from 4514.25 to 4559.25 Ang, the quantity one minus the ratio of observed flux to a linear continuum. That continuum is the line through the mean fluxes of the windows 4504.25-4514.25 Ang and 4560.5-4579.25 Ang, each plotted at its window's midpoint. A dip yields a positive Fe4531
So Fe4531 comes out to 4.5 Ang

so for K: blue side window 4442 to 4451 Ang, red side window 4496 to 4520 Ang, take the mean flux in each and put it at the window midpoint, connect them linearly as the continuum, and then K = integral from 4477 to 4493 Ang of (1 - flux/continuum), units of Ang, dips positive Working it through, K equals 1.4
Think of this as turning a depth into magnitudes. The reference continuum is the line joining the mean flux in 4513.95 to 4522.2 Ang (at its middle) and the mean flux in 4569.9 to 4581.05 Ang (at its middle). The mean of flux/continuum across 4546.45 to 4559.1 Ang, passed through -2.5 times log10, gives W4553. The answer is 0.14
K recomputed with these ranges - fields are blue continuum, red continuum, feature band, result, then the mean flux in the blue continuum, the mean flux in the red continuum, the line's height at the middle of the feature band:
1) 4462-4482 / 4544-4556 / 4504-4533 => -2.58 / 18.1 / 18.2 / 18.2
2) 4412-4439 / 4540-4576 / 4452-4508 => 1.18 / 18.4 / 20.2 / 19.2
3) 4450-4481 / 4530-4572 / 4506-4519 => -1.28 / 18.1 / 19.8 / 19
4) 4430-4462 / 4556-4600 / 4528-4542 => 0.83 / 18.8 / 20.7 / 20.1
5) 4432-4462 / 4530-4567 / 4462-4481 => 0.67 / 18.7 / 19.4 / 18.8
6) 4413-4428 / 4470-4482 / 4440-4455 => -0.89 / 18.6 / 18.4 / 18.5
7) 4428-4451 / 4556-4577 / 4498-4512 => -0.45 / 19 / 21.4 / 20.2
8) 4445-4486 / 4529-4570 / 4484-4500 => 0.05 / 18.7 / 19.5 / 18.9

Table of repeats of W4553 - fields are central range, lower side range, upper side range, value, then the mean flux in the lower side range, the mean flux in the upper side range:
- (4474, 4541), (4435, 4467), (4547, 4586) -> 0.00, 18.3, 20.3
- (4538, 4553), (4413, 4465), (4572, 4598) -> 0.07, 18.5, 20.5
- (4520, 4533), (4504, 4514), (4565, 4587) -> 0.13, 21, 21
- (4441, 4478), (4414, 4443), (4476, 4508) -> 0.01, 18.5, 19.2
